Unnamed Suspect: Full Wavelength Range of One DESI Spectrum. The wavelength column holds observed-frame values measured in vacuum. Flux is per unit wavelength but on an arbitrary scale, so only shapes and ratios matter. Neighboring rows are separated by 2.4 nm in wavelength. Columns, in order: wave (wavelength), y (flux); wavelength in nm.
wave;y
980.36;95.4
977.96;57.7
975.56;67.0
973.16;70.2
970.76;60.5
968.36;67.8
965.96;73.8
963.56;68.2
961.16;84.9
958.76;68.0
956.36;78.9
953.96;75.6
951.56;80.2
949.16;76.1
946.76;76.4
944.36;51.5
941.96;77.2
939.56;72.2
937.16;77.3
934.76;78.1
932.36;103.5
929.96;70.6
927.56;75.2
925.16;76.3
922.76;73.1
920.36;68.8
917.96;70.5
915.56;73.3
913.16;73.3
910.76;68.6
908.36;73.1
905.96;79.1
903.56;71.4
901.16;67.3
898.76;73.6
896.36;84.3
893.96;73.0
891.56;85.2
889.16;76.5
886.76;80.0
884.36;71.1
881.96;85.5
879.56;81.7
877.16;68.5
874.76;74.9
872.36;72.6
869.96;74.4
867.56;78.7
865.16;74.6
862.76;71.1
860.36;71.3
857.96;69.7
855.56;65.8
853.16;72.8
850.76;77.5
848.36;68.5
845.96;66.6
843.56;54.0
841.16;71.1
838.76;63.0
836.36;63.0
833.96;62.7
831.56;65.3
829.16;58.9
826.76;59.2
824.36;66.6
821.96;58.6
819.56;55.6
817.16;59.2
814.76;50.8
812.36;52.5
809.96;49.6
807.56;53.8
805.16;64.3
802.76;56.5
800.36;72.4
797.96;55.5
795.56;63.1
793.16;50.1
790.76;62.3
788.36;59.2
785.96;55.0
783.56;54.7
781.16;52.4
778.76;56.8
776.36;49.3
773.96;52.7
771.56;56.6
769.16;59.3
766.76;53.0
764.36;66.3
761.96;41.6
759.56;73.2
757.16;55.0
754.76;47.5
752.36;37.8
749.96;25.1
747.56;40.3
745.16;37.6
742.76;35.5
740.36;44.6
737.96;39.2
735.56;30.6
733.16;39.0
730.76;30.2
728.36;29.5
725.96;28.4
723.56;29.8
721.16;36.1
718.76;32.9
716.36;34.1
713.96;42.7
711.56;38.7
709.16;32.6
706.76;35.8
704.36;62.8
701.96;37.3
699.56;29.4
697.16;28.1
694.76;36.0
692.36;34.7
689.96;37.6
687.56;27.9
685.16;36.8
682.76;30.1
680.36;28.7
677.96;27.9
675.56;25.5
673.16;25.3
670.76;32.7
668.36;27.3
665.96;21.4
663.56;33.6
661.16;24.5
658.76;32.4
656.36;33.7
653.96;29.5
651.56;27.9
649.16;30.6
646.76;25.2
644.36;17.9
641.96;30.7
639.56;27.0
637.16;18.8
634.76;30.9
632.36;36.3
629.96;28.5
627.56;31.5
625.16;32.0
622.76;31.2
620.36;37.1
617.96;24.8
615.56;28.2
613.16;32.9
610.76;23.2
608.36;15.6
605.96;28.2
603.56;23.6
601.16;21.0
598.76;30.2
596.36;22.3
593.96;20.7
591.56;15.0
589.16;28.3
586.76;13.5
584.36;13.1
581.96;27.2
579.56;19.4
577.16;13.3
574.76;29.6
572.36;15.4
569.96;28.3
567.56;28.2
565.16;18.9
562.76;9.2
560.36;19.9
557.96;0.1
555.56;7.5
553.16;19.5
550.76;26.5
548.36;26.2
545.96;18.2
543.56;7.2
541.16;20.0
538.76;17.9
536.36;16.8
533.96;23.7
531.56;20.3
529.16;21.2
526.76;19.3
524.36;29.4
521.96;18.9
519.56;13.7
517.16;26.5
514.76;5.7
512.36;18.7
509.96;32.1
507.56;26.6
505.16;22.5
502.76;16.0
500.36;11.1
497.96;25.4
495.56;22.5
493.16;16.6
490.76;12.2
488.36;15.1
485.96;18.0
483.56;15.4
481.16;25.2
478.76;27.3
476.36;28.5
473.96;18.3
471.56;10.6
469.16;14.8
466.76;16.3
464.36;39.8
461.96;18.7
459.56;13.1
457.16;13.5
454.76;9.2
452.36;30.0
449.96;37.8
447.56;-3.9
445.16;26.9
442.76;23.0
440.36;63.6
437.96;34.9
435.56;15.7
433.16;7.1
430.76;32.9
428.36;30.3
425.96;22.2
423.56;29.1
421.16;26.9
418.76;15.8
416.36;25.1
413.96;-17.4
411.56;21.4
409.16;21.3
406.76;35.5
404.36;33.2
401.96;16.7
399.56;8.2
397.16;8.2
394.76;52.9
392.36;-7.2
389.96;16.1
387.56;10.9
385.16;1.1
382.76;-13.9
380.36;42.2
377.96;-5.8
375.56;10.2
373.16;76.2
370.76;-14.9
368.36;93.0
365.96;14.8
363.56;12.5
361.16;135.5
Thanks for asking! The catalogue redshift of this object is 0.889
